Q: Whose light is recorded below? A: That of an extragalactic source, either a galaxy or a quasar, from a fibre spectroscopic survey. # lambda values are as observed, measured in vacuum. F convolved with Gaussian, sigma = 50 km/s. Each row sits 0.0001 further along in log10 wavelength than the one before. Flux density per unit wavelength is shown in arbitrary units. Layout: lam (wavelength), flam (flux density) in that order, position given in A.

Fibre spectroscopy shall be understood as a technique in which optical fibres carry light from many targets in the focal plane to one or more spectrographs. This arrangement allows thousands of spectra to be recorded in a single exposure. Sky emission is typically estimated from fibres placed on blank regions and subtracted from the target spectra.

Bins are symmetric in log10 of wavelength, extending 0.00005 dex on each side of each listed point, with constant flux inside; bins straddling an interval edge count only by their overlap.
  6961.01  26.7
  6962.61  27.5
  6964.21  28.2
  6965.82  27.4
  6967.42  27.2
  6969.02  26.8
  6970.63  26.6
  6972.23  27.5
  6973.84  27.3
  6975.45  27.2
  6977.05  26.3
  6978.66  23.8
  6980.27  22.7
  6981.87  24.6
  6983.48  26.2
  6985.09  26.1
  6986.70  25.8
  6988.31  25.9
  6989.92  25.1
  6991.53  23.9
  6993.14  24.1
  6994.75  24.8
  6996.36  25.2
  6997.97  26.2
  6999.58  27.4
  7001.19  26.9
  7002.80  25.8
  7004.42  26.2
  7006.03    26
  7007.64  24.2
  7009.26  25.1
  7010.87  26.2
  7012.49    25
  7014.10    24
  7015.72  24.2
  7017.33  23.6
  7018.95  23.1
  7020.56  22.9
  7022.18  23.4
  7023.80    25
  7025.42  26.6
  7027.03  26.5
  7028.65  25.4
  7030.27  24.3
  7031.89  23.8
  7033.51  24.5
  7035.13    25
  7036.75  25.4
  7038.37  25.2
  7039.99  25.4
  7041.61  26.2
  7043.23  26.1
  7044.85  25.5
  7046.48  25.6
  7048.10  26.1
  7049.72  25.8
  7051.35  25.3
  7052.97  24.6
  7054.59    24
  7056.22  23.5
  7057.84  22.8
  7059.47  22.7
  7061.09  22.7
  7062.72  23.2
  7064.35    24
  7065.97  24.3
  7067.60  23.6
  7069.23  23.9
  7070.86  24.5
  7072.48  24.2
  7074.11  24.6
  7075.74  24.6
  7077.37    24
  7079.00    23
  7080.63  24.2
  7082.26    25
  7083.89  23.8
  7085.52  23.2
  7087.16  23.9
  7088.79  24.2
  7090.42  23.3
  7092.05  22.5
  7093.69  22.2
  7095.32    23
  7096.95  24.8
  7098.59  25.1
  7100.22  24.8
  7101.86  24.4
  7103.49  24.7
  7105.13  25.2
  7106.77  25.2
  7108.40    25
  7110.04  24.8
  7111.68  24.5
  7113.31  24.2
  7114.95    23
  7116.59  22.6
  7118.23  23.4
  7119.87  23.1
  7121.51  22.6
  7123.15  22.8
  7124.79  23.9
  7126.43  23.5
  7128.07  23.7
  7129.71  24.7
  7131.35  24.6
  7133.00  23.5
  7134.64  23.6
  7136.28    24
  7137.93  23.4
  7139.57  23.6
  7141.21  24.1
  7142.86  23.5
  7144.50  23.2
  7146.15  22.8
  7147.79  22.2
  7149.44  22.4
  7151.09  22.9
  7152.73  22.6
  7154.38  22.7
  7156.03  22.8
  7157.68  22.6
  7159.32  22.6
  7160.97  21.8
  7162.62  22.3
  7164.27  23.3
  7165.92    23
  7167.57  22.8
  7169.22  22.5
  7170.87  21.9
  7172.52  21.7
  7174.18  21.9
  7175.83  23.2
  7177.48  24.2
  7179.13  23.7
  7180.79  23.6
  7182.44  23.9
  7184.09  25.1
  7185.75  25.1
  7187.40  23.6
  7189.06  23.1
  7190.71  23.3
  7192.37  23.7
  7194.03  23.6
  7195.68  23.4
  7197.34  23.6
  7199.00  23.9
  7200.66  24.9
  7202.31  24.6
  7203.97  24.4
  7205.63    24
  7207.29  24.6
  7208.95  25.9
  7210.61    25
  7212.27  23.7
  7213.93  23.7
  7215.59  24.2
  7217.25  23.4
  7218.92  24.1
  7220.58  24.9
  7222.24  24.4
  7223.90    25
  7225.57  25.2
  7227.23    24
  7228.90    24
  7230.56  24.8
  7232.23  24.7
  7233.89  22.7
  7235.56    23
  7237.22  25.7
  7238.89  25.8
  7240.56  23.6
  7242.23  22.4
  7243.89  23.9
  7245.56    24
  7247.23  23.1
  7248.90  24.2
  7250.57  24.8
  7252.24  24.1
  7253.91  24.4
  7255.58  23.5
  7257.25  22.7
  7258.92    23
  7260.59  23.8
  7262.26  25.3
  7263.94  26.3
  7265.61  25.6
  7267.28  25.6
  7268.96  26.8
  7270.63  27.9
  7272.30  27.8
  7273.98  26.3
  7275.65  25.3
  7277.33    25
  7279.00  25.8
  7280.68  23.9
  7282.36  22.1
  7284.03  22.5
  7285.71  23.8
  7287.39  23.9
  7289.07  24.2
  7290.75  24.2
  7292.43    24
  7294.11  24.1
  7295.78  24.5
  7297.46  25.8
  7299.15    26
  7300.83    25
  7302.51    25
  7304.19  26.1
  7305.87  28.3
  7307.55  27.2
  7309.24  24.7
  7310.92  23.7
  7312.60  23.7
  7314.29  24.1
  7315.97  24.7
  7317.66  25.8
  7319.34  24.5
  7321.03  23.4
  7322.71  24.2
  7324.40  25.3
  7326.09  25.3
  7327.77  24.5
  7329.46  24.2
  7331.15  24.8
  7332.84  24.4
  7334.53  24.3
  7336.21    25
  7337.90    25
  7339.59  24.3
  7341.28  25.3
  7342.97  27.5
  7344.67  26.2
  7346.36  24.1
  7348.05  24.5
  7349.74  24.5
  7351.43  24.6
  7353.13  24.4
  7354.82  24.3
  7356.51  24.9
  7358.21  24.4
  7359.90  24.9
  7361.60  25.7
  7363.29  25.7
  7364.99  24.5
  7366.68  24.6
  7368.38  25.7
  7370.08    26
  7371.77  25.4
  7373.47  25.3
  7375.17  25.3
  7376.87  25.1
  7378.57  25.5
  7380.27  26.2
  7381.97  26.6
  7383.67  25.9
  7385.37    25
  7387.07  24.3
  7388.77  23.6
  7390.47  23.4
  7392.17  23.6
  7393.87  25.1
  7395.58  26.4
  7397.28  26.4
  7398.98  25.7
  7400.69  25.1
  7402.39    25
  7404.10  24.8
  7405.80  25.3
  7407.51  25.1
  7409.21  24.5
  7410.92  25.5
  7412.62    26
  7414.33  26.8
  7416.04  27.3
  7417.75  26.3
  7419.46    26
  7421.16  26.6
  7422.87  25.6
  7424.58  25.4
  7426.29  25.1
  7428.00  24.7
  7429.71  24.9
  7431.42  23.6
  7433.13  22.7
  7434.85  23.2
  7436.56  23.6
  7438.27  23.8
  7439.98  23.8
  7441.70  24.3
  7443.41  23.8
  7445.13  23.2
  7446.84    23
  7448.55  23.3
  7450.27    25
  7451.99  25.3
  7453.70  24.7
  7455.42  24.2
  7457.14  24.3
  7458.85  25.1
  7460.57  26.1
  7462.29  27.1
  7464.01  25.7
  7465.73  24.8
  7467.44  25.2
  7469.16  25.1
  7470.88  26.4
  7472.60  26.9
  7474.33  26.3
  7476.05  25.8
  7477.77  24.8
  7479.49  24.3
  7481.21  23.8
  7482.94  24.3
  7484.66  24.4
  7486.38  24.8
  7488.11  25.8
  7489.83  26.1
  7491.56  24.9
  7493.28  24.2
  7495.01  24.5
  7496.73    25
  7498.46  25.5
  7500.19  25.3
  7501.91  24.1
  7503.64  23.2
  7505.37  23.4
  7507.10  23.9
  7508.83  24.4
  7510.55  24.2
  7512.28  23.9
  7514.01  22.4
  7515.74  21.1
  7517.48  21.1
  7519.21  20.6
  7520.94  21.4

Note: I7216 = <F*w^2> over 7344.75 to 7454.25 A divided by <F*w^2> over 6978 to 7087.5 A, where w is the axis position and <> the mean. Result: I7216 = 1.12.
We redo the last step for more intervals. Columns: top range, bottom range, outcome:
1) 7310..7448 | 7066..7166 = 1.13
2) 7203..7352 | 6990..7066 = 1.06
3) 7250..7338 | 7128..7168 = 1.12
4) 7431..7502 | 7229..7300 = 1.06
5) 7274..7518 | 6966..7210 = 1.11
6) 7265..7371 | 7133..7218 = 1.11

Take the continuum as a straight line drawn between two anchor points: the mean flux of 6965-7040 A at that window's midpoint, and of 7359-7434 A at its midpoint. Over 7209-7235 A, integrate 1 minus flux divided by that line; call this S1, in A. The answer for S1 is 1.0 A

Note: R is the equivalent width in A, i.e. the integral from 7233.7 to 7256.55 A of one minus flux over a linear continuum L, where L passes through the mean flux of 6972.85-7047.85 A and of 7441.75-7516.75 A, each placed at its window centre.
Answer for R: 0.87 A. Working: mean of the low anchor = 25.2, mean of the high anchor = 24.6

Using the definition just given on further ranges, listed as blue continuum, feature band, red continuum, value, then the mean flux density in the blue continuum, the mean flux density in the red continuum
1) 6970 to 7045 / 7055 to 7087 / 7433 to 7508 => 1.8 A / 25.3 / 24.7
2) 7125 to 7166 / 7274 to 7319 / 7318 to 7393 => -0.6 A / 23.2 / 24.9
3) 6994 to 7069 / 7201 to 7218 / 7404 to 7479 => 0.4 A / 24.8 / 25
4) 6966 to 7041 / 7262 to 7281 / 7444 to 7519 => -0.9 A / 25.3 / 24.5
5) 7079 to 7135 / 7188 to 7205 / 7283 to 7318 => 0.3 A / 23.9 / 24.8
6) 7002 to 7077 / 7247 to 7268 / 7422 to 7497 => 0.3 A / 24.7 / 24.7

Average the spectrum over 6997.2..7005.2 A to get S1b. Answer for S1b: 26.5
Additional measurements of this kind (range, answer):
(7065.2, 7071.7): 24.1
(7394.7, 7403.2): 25.7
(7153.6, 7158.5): 22.7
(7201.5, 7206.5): 24.3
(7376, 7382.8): 25.8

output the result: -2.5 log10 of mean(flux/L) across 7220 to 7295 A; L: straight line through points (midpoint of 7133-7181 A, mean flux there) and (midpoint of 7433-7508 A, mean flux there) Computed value -0.05 mag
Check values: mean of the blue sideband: 22.9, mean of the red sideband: 24.7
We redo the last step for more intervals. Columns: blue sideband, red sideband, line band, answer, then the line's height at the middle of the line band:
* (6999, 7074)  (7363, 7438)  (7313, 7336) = 0.023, 25.1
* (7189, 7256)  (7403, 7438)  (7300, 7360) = -0.011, 24.7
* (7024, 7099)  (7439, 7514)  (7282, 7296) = 0.038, 24.6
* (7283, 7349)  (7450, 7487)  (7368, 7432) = -0.015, 25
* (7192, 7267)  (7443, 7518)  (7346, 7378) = -0.024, 24.4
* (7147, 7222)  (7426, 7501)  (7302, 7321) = -0.050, 24.1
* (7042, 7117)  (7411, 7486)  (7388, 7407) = -0.005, 24.8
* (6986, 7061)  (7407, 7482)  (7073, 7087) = 0.042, 25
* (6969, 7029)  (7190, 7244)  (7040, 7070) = 0.025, 25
